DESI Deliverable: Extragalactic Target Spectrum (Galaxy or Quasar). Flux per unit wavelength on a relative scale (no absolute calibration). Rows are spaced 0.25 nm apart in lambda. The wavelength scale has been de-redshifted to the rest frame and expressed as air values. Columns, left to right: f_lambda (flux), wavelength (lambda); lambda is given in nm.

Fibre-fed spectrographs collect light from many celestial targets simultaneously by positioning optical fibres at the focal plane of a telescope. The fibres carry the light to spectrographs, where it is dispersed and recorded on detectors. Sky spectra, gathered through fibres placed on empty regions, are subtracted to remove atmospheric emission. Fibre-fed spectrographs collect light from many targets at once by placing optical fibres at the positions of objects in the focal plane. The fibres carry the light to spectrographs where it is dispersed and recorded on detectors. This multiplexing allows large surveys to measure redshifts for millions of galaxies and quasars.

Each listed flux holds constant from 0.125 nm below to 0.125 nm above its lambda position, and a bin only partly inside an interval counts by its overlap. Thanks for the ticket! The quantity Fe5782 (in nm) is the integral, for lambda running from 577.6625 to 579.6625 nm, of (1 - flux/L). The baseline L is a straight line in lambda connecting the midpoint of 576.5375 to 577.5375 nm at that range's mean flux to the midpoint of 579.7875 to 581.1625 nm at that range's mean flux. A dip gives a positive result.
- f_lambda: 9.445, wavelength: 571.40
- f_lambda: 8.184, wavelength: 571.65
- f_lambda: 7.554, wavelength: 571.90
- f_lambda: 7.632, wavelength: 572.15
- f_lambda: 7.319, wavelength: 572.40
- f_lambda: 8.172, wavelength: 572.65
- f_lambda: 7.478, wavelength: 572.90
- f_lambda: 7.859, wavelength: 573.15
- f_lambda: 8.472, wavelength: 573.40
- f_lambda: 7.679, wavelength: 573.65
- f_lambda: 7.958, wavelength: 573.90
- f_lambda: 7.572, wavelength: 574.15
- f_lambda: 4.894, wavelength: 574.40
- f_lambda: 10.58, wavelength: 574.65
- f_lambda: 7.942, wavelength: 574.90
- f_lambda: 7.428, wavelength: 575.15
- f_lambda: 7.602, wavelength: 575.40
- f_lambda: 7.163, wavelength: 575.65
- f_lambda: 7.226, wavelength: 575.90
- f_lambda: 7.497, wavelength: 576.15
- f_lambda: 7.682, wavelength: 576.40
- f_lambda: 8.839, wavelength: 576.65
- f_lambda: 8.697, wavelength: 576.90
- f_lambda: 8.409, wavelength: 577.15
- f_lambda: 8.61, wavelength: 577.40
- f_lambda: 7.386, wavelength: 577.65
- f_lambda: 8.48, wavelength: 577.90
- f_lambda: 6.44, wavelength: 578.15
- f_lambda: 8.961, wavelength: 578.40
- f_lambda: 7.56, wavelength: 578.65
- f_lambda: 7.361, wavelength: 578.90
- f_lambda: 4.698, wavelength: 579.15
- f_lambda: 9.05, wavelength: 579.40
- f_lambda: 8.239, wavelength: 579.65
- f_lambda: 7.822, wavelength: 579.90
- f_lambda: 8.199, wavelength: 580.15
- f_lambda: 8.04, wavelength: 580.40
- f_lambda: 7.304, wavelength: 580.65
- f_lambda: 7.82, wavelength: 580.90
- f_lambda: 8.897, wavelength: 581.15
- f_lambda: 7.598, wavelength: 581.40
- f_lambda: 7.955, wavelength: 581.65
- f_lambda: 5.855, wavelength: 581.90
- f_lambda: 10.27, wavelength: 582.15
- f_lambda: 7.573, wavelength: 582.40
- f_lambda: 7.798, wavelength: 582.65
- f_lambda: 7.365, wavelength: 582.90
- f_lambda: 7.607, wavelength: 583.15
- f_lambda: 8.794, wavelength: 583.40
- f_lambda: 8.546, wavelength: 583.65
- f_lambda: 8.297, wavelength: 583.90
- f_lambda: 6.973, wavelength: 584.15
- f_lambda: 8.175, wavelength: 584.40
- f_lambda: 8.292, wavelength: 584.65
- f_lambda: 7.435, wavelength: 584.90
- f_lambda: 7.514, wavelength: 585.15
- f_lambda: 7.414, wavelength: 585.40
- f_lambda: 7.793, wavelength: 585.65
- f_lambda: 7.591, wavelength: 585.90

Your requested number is 0.18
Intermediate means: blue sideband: 8.62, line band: 7.55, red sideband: 7.94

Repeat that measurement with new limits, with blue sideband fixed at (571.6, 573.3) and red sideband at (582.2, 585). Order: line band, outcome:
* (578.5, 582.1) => 0.105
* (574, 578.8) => -0.014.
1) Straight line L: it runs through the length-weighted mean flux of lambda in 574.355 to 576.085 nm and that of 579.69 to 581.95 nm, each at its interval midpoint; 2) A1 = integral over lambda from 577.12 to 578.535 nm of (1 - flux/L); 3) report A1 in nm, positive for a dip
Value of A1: -0.05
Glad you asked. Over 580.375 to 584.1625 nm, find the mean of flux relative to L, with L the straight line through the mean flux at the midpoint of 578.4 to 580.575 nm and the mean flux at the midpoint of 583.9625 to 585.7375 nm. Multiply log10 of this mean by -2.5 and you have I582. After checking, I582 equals -0.04 mag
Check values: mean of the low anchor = 7.69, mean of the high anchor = 7.68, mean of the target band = 7.94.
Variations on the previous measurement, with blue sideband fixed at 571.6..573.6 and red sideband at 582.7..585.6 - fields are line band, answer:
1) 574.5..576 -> -0.02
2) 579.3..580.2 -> -0.06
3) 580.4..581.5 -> -0.01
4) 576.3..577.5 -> -0.08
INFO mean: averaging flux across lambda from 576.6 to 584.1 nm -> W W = 7.93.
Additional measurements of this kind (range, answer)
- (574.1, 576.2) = 7.55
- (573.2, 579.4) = 7.74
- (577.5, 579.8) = 7.59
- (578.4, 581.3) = 7.78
